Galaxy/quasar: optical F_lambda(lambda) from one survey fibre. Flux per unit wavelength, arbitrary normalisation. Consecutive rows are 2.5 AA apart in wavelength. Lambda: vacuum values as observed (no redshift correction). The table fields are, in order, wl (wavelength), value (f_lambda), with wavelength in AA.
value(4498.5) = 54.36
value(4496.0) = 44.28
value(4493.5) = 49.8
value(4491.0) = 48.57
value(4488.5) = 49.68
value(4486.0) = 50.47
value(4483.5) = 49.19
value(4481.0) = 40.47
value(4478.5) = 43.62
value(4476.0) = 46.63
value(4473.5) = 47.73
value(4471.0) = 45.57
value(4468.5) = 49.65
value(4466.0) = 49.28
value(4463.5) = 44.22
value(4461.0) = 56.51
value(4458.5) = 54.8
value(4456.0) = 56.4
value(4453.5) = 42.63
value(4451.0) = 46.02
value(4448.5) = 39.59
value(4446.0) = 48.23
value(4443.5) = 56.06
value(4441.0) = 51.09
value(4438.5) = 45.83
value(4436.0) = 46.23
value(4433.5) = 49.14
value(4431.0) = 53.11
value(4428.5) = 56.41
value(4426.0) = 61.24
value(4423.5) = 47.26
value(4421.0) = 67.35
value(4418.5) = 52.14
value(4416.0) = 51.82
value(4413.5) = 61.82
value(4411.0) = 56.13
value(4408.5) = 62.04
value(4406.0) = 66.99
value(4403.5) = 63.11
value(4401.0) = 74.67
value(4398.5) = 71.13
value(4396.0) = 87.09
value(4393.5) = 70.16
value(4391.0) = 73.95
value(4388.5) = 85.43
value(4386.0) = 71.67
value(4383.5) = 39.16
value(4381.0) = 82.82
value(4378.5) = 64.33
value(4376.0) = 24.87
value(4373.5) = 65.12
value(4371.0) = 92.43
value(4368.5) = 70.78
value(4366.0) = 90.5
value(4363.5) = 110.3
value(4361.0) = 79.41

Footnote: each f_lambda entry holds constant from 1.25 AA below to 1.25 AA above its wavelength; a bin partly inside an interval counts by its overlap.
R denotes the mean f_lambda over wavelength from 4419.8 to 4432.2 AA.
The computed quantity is 57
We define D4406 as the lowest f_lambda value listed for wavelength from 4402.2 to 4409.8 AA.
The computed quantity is 62.04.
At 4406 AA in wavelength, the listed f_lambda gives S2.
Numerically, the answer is 66.99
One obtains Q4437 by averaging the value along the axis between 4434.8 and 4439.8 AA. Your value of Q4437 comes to 46.1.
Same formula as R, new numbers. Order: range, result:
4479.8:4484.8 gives 44.9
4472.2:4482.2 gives 44.6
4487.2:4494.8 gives 49.3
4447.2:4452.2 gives 42.8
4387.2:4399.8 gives 77.5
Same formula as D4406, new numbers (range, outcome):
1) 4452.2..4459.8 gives 42.63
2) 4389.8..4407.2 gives 63.11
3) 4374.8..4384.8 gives 24.87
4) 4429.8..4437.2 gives 46.23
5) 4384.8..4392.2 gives 71.67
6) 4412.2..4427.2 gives 47.26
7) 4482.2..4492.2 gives 48.57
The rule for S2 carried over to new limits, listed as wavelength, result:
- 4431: 53.11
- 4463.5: 44.22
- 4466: 49.28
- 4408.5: 62.04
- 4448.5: 39.59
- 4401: 74.67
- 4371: 92.43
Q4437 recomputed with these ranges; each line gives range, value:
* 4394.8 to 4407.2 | 72.6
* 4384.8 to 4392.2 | 77.1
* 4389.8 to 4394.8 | 72.2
